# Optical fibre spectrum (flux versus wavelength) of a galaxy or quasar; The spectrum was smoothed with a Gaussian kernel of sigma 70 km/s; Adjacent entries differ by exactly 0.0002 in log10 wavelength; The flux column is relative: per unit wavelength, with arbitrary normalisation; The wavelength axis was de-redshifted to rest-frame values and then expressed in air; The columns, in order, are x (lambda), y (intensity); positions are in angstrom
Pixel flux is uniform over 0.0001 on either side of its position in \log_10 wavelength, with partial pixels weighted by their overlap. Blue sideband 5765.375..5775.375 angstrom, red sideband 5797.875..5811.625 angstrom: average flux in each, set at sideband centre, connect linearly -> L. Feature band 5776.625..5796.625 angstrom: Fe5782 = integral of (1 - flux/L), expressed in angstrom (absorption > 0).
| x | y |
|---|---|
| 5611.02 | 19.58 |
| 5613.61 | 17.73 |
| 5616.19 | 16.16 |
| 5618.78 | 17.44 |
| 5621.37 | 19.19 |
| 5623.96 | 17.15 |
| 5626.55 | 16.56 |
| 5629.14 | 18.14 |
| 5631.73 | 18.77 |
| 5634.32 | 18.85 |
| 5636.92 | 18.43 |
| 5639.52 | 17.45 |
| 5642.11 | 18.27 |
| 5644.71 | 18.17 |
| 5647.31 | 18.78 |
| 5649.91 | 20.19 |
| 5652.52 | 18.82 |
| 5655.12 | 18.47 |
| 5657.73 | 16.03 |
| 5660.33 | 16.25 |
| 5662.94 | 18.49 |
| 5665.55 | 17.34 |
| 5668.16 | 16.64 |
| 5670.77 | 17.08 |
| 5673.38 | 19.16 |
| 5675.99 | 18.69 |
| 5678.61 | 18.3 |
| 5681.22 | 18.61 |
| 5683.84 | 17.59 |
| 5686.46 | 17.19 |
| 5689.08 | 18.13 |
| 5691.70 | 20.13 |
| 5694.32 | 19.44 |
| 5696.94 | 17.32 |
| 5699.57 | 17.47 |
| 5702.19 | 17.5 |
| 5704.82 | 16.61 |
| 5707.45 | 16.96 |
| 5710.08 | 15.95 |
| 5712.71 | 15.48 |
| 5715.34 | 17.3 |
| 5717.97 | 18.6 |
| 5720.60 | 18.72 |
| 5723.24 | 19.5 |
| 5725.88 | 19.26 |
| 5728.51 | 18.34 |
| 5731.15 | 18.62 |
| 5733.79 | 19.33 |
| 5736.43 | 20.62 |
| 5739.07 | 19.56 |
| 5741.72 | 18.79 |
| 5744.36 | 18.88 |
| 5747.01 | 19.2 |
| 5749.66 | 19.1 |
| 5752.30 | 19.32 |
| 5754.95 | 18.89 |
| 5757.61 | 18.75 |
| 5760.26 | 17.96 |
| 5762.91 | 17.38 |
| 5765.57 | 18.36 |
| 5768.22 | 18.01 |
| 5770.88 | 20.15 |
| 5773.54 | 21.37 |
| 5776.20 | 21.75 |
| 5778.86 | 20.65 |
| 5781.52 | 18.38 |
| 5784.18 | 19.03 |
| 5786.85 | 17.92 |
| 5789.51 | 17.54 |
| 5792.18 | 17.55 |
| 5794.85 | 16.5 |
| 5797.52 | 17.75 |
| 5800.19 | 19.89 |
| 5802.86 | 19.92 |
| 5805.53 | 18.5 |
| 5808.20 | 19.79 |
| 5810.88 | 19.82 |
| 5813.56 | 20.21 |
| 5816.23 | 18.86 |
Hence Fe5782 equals 1.25 angstrom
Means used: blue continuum 19.7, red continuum 19.4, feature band 18.4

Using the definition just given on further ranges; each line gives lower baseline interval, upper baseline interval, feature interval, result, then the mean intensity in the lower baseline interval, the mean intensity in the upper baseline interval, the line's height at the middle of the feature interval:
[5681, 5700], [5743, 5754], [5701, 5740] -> 1.17 angstrom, 18.2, 19.1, 18.7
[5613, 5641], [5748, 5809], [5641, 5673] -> 0.20 angstrom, 17.8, 18.9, 18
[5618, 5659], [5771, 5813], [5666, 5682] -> 0.33 angstrom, 18.2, 19.1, 18.4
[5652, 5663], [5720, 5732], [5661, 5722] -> 1.32 angstrom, 17.4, 18.9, 18.2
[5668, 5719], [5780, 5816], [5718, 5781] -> -3.34 angstrom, 17.7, 18.7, 18.2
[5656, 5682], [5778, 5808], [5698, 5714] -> 1.11 angstrom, 17.7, 18.5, 17.9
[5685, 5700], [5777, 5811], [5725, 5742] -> -0.70 angstrom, 18.3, 18.7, 18.5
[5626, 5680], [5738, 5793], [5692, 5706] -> 0.44 angstrom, 18.1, 19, 18.4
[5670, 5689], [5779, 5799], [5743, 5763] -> -0.81 angstrom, 18.1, 18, 18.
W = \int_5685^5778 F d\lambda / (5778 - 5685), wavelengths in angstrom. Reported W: 18.6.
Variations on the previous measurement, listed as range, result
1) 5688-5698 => 18.8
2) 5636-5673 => 17.9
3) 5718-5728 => 19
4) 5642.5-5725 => 17.9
